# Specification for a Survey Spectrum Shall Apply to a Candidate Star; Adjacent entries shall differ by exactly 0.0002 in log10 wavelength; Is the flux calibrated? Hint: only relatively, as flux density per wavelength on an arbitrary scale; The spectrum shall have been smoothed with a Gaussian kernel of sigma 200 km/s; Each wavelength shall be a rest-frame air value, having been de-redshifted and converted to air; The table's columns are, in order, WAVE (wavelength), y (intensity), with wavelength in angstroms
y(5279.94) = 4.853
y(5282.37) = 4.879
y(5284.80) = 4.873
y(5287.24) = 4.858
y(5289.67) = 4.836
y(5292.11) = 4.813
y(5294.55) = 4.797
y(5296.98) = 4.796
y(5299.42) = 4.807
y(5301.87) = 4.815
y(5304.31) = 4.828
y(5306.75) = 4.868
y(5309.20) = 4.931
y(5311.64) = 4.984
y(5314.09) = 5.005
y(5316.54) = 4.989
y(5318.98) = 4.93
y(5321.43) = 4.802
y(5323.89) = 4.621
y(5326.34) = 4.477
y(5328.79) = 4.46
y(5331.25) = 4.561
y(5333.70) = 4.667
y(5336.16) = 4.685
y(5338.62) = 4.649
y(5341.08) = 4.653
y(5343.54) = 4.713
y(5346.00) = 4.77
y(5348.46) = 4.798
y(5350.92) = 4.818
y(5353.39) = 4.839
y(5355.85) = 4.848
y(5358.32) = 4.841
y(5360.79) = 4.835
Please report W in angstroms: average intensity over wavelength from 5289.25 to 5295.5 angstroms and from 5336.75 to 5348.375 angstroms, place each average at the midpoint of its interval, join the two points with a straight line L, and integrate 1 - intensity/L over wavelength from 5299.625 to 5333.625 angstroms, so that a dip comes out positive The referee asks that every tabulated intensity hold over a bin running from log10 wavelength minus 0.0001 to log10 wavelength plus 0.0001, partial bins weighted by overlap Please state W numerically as -0.2 angstroms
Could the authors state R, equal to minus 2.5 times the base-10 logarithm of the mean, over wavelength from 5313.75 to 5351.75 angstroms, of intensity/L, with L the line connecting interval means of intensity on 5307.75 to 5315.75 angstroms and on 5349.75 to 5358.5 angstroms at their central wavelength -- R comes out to 0.04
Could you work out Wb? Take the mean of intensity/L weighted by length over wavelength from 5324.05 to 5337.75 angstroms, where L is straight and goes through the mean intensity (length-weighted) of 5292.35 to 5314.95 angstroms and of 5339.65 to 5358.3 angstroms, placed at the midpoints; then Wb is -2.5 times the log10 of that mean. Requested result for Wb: 0.06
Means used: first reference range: 4.87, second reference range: 4.78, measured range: 4.58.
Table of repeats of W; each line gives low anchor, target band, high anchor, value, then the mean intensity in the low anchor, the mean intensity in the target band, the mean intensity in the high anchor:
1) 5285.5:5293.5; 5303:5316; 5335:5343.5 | -0.43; 4.83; 4.93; 4.67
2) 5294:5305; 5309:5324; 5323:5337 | -0.75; 4.81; 4.91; 4.58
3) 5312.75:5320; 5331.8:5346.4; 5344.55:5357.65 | 0.58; 4.98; 4.68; 4.82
